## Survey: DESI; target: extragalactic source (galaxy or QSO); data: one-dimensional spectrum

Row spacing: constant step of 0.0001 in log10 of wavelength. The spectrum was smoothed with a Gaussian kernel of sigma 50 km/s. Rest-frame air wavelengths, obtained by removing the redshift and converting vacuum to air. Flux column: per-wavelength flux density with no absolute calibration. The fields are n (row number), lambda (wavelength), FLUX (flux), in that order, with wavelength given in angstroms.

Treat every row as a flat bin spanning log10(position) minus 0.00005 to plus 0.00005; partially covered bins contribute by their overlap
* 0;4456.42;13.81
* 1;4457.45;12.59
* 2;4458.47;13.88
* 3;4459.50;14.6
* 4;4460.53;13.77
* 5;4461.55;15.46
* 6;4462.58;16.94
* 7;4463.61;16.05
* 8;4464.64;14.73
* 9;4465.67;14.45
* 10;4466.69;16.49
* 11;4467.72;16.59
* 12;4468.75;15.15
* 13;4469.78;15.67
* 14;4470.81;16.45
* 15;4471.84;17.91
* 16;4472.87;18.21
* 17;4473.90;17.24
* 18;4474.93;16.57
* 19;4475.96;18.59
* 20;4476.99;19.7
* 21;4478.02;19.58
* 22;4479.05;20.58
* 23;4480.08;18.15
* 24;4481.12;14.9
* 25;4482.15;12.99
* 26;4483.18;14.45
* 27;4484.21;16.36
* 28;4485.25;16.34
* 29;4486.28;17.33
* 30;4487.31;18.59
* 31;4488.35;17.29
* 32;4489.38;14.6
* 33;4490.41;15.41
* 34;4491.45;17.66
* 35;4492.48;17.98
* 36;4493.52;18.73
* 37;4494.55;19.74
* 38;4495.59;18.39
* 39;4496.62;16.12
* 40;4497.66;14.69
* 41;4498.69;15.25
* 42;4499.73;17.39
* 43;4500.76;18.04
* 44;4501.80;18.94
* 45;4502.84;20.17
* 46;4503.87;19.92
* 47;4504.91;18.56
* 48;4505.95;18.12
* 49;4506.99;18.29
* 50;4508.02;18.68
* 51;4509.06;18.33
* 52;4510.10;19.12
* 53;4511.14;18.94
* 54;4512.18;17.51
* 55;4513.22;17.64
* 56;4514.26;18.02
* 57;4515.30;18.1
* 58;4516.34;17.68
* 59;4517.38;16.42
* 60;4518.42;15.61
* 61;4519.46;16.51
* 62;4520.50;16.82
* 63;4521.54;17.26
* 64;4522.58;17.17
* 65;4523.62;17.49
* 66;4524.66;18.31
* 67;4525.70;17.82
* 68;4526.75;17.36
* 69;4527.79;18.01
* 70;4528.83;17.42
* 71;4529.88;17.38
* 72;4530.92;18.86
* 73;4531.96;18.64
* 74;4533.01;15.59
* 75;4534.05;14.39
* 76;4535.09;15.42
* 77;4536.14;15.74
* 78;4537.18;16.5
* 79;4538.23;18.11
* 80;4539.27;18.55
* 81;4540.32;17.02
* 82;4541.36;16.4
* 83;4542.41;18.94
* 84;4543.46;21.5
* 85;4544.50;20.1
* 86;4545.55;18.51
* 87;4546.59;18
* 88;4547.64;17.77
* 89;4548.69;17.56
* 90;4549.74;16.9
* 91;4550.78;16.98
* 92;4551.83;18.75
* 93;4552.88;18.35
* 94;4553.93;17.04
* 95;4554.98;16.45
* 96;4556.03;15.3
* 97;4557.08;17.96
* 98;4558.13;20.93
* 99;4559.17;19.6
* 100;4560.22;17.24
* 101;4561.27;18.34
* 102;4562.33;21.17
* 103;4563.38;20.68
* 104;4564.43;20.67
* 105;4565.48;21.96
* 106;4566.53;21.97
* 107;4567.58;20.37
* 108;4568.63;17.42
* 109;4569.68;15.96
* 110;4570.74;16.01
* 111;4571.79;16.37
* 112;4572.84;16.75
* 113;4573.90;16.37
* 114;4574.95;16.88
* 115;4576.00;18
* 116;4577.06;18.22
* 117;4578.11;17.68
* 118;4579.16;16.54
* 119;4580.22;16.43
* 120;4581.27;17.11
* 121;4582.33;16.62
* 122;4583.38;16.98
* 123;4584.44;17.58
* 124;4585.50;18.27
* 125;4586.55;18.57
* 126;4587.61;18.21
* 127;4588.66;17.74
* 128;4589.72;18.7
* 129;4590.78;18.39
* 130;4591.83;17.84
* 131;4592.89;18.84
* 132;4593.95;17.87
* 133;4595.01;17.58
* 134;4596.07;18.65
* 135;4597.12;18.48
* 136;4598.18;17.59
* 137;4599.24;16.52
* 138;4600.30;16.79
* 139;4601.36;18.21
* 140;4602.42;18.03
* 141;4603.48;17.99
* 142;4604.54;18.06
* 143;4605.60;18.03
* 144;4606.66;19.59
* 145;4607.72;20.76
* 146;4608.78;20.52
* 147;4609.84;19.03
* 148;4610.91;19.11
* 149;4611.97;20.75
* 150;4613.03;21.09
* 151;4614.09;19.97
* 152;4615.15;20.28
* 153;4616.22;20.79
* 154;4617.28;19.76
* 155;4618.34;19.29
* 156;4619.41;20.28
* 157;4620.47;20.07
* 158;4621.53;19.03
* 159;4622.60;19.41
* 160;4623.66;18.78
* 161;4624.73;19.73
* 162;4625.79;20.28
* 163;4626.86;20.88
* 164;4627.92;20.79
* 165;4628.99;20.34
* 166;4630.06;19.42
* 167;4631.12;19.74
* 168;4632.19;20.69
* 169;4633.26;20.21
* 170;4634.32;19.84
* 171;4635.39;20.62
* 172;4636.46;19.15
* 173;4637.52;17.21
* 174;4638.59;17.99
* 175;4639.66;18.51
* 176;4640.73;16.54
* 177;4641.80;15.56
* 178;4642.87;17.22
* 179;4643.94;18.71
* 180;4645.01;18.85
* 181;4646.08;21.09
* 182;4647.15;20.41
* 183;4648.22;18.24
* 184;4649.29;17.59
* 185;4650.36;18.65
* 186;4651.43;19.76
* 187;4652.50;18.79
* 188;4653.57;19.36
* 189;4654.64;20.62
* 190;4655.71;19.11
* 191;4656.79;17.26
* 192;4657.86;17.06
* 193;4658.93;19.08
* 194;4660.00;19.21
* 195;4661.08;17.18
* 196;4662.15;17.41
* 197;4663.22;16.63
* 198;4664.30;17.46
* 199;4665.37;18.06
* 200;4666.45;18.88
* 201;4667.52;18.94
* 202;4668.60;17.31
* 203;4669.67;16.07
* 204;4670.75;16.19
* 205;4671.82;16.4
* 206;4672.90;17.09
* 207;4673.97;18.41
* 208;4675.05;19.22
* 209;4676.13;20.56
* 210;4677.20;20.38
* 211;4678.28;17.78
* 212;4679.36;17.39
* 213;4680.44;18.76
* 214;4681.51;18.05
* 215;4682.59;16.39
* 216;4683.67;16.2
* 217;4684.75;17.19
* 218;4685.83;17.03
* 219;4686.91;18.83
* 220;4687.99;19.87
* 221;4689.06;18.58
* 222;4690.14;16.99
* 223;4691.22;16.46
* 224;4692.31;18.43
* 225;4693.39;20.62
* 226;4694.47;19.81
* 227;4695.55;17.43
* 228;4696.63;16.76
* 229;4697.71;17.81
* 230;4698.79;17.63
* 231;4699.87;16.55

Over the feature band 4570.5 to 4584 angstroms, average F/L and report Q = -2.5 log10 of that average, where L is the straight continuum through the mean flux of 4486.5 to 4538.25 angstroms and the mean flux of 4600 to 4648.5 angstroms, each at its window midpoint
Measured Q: 0.10 mag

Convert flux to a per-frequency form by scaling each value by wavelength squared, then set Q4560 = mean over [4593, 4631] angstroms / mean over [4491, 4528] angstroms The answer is 1.13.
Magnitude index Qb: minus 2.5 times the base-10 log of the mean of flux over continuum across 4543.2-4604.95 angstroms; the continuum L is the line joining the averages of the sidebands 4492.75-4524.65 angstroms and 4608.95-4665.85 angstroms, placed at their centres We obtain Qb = 0.02 mag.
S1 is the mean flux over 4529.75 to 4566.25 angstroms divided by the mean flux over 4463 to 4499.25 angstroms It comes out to 1.08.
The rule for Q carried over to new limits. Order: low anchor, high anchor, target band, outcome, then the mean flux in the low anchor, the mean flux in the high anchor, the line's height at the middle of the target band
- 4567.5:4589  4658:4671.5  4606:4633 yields -0.148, 17.3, 17.7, 17.5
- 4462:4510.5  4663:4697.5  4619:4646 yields -0.084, 17.3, 18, 17.8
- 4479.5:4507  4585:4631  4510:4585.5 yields 0.019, 17.2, 19.1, 18.1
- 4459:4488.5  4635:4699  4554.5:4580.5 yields -0.054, 16.6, 18.2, 17.4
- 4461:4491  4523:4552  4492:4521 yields -0.044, 16.6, 17.6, 17.1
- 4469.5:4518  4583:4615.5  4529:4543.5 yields 0.047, 17.6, 18.6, 18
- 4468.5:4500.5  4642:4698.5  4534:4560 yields -0.020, 17.1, 18.2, 17.4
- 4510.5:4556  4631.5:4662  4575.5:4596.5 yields 0.017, 17.5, 18.7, 18.1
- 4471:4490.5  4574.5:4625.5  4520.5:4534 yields 0.013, 17.1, 18.6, 17.7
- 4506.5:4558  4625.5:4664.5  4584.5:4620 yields -0.026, 17.6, 18.8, 18.4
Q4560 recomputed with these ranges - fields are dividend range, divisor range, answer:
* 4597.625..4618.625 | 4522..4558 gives 1.12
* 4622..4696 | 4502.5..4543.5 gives 1.11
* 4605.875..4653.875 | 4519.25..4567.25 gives 1.12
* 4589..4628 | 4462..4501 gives 1.20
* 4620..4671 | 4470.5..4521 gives 1.14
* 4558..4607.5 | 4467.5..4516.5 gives 1.08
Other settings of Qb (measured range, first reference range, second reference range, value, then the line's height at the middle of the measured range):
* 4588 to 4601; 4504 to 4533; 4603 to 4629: 0.08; 19.3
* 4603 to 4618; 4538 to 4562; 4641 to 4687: -0.09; 18.1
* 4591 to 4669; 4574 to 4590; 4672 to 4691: -0.06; 17.8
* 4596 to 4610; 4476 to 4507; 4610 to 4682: 0.00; 18.5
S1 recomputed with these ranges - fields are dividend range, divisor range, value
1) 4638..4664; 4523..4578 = 1.02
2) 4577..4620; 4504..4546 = 1.05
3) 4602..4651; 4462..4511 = 1.12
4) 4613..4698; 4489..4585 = 1.05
